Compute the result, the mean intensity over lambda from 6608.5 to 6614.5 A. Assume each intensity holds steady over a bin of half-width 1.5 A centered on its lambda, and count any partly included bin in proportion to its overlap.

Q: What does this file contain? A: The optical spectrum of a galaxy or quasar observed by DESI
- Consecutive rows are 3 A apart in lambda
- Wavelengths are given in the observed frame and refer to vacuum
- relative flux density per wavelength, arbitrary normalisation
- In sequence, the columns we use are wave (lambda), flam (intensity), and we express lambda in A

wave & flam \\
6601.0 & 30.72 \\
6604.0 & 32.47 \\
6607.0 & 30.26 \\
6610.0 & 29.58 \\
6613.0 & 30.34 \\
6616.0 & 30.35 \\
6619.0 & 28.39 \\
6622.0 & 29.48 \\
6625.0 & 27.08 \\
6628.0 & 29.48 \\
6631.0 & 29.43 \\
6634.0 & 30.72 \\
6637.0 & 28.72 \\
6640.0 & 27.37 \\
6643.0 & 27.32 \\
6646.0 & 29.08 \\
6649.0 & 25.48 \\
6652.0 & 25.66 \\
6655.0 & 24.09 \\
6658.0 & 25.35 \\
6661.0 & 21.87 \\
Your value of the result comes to 30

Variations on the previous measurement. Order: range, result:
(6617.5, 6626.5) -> 28.3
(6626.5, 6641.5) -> 29.1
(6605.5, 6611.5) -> 29.9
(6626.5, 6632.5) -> 29.5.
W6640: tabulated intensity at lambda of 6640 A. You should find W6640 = 27.37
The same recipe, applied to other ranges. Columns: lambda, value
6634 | 30.72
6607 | 30.26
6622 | 29.48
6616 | 30.35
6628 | 29.48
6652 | 25.66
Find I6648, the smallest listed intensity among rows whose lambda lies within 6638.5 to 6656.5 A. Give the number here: 24.09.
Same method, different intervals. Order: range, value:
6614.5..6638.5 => 27.08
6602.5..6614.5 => 29.58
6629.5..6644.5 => 27.32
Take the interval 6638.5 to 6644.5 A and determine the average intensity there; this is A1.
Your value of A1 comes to 27.3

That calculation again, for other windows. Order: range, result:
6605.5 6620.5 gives 29.8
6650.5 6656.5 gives 24.9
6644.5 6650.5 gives 27.3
